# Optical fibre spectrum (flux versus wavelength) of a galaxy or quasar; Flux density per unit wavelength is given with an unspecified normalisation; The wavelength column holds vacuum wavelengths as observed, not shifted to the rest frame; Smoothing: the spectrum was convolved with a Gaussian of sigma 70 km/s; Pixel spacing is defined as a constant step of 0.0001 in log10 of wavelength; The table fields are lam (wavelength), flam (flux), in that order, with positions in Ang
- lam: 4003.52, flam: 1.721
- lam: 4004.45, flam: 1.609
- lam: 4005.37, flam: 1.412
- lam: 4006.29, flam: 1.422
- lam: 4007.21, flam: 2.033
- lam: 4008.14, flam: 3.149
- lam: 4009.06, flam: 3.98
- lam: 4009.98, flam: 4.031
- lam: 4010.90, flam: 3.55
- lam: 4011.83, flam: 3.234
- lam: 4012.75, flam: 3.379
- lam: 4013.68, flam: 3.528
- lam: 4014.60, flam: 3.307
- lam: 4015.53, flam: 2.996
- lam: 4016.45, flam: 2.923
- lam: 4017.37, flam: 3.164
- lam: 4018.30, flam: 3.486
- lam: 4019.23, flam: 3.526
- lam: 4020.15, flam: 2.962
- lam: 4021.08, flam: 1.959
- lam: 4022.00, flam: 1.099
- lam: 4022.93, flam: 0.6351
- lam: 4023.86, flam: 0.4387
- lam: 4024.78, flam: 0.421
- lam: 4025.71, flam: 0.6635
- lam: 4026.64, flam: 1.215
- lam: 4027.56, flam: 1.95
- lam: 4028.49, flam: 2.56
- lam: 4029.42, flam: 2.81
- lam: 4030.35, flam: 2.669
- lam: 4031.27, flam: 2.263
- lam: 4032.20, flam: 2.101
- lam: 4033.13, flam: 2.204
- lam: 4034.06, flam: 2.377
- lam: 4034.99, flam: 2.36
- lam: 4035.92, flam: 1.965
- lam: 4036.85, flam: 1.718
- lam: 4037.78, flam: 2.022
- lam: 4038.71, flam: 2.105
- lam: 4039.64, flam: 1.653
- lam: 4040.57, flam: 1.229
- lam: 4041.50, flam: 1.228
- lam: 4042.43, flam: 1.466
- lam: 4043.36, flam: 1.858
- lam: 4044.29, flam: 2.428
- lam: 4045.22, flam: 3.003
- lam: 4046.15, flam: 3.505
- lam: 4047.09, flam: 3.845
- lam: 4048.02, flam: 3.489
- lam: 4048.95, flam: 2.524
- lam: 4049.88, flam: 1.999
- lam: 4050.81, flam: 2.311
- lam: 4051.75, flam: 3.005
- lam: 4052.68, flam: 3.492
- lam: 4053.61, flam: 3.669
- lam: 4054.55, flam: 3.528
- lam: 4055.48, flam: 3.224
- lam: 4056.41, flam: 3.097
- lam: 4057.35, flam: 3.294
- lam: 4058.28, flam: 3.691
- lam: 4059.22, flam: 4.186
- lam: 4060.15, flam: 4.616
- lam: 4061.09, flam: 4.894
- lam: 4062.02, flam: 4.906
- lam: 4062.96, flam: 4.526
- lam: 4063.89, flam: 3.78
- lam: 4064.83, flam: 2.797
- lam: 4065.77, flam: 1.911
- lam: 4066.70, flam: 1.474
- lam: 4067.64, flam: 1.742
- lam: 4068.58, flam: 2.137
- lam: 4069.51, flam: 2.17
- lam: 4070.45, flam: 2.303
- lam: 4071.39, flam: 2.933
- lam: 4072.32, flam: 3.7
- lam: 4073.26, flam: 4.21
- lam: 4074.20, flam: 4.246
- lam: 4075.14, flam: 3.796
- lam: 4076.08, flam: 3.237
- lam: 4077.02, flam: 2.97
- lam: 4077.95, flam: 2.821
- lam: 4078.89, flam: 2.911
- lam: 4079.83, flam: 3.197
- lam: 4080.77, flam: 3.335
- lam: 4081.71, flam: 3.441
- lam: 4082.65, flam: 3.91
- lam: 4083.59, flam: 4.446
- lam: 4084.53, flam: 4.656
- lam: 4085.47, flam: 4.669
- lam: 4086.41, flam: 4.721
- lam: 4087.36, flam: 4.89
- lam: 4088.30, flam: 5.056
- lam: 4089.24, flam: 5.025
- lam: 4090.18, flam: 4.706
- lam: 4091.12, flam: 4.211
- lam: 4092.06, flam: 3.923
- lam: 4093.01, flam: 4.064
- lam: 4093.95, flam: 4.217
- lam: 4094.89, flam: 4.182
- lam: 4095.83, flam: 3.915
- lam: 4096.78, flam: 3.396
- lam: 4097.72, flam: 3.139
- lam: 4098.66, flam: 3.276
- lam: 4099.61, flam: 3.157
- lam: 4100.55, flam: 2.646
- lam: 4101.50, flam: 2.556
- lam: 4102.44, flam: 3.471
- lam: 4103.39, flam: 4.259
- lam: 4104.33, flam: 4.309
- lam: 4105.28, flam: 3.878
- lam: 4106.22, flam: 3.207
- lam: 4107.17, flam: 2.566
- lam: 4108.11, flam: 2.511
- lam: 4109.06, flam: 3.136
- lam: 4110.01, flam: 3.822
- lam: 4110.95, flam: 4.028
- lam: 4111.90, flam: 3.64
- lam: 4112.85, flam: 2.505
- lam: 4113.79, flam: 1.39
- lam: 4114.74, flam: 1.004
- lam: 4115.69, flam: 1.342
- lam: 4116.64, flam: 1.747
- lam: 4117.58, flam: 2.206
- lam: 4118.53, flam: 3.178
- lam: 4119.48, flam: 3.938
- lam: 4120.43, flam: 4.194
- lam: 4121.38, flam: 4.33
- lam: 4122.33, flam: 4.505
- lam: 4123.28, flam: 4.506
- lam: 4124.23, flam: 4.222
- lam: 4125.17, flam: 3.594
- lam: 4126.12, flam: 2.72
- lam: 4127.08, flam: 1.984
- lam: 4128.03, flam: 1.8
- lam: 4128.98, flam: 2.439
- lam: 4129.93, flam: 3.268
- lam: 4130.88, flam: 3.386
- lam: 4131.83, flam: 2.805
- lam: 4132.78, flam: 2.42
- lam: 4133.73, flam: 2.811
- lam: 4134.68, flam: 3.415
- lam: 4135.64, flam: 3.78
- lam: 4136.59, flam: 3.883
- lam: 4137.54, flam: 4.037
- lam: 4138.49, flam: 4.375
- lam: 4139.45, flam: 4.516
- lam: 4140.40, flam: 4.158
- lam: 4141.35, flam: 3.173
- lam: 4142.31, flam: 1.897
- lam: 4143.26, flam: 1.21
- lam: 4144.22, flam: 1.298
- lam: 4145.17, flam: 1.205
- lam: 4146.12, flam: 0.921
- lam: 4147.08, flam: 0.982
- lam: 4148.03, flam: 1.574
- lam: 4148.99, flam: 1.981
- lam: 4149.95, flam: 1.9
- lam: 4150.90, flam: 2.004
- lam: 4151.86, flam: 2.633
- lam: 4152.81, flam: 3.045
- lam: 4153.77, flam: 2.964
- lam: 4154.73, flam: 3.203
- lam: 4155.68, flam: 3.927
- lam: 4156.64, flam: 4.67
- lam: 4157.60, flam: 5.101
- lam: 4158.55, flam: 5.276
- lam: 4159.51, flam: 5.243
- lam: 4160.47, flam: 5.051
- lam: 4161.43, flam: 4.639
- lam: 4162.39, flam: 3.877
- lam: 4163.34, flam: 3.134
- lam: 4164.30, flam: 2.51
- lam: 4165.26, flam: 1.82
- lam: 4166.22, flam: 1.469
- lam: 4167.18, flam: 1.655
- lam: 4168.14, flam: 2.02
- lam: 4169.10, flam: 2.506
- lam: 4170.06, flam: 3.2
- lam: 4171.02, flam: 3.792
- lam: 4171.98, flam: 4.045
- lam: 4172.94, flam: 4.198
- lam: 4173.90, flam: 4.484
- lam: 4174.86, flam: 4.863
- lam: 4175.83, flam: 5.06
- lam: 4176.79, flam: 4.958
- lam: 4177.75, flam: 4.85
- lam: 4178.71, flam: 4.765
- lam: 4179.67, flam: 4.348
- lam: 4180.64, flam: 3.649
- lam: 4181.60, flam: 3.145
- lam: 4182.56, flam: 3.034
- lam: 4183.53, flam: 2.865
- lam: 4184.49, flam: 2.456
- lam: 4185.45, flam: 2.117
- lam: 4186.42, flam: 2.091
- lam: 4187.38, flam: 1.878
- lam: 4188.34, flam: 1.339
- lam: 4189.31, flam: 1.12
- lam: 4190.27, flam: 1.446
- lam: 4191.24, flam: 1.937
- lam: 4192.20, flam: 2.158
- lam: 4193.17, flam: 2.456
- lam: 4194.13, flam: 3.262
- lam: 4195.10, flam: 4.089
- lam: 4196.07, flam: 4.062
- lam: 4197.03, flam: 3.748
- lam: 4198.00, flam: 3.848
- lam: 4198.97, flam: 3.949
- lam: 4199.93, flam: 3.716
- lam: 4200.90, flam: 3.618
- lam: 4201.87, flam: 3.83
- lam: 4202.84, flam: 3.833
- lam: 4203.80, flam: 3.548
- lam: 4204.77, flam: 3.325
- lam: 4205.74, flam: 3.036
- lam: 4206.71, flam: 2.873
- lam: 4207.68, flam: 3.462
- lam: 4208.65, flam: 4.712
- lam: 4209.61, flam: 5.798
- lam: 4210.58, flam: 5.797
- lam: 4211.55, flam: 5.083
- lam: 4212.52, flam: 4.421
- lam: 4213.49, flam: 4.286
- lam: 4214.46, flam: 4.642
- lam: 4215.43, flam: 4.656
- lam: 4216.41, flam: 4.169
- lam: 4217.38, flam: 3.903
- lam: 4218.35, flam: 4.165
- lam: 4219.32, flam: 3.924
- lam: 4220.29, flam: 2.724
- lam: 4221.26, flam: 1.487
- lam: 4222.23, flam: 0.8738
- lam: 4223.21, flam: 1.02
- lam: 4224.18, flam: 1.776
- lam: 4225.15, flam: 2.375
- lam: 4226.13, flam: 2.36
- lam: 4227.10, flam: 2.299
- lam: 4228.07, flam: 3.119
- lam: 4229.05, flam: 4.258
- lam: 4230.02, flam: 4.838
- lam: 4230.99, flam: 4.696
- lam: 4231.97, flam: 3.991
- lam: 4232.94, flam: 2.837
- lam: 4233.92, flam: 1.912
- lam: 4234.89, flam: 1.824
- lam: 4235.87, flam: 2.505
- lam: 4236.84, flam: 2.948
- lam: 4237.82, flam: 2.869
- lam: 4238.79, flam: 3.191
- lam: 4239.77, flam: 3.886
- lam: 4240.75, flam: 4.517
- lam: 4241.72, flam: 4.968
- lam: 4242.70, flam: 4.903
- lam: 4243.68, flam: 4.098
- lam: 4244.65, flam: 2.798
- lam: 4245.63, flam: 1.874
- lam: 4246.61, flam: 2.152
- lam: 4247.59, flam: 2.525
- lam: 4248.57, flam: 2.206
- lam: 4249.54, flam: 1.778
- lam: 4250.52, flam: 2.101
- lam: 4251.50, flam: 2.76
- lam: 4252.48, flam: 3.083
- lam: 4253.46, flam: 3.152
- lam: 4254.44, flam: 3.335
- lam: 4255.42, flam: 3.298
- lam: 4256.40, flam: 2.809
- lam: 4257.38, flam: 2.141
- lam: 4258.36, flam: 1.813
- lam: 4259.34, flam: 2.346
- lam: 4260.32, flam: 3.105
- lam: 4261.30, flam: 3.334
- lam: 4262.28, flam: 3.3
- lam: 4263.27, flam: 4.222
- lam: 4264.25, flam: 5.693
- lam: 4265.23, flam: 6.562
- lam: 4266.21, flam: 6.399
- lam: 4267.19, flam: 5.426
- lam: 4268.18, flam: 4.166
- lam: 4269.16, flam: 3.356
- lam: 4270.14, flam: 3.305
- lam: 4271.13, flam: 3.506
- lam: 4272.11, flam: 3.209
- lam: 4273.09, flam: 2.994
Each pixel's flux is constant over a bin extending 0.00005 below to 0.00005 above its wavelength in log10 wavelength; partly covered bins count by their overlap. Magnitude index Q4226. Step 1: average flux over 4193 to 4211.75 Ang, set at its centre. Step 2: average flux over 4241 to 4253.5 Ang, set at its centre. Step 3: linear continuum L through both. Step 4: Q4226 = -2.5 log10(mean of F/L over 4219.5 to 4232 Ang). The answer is 0.233 mag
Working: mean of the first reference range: 3.91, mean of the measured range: 2.74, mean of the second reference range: 2.98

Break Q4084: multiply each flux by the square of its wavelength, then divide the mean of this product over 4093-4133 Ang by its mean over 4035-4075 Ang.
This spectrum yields 1.1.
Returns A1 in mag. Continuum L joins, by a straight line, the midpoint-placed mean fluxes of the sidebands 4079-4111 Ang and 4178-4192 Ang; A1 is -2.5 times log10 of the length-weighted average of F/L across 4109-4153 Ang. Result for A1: 0.18 mag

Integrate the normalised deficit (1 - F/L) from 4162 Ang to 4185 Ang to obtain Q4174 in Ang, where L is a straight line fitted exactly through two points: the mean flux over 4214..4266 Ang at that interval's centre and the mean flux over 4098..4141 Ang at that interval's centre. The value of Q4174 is -1.7 Ang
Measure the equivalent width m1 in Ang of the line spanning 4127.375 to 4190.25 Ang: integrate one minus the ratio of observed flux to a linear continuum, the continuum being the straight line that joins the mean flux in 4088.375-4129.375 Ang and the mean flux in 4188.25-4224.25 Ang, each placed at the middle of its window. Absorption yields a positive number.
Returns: 5.22 Ang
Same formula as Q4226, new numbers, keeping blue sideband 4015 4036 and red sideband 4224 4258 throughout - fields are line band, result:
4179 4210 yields -0.11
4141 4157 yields 0.18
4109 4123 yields -0.20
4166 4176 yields -0.23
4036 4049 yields -0.04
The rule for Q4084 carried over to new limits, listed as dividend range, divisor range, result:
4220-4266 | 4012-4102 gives 1.11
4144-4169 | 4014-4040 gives 1.43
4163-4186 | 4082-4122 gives 0.98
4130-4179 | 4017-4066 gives 1.32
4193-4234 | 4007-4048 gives 1.63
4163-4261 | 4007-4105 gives 1.13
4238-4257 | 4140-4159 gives 1.23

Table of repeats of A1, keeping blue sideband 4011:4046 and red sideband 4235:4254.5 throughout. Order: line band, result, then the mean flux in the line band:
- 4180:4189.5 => 0.16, 2.44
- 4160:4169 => -0.06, 2.89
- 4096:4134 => -0.21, 3.09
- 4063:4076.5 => -0.23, 2.94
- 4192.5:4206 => -0.24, 3.58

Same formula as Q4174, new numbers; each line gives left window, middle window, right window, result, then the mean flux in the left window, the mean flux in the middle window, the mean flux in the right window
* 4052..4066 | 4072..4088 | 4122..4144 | -1.19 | 3.73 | 3.85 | 3.23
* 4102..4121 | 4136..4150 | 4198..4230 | 2.97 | 3.02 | 2.5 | 3.56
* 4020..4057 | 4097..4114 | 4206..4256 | -4.06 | 2.22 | 3.23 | 3.31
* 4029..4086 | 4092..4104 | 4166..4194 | -2.16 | 2.99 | 3.55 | 3.05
